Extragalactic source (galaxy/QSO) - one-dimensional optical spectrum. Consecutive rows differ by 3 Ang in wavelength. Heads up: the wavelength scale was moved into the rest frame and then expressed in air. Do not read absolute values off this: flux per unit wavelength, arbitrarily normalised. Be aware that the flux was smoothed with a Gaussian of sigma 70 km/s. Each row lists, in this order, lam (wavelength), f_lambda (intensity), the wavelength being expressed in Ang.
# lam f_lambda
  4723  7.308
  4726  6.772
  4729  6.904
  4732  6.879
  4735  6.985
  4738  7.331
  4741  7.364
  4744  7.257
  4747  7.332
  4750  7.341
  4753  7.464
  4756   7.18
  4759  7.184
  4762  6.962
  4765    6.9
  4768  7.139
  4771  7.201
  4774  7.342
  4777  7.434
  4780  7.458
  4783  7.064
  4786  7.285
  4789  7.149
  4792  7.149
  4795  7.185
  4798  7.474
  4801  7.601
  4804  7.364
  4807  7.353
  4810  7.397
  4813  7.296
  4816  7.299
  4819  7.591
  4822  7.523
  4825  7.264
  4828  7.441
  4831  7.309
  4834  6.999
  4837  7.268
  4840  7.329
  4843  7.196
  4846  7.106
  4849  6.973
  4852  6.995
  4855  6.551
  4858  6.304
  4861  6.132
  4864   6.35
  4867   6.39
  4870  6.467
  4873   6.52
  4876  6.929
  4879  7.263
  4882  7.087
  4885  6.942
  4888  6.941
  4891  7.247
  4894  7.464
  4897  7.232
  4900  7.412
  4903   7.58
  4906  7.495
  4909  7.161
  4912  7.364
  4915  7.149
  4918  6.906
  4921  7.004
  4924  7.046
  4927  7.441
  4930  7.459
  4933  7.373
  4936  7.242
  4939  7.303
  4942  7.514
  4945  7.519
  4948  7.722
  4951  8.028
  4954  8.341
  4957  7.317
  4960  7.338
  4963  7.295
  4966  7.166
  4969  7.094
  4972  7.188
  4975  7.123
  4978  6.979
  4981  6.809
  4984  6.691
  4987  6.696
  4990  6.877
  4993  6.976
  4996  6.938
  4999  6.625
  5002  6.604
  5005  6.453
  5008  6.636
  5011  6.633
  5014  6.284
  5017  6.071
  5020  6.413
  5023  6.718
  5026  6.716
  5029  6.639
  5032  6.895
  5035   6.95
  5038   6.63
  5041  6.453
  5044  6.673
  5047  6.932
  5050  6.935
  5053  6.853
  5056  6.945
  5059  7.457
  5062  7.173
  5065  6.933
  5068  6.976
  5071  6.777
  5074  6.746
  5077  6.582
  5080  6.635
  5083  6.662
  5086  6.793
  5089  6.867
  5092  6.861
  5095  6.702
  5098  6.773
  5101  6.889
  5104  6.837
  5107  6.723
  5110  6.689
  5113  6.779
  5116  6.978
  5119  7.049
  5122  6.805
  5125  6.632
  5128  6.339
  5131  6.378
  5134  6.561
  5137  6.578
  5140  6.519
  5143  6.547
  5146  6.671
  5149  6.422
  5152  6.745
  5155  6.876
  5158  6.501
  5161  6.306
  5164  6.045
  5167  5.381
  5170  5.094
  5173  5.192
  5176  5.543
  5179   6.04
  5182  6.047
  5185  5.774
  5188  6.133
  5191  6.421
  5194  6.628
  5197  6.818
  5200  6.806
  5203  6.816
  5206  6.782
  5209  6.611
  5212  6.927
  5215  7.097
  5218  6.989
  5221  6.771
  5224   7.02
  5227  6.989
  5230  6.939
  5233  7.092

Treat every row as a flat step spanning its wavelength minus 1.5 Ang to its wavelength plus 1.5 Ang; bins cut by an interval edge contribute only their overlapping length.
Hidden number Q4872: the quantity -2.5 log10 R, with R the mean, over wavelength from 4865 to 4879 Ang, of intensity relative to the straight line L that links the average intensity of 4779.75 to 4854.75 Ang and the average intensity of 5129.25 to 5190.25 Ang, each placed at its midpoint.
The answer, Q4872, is 0.07 mag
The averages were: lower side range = 7.27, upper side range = 6.17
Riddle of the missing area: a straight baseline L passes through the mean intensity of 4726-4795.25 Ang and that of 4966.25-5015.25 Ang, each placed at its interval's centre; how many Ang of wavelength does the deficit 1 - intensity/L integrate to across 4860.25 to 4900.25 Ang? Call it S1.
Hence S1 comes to 0.6 Ang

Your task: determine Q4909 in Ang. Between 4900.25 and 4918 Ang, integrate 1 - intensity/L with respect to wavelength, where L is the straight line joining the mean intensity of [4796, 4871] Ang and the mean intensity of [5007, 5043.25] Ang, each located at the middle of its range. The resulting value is -1.1 Ang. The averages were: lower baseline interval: 7.08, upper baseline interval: 6.59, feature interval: 7.32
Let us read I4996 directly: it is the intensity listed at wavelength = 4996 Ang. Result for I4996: 6.938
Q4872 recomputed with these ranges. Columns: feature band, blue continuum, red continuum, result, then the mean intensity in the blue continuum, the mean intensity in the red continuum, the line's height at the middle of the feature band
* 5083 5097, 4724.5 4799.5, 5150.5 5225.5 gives -0.04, 7.19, 6.37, 6.56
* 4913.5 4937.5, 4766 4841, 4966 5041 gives -0.04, 7.31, 6.74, 6.96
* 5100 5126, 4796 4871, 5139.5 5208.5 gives -0.07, 7.08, 6.27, 6.41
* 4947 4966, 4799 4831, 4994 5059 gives -0.11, 7.41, 6.69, 6.93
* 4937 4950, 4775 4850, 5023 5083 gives -0.07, 7.3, 6.83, 7.04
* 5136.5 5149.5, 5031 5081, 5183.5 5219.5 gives 0.03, 6.86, 6.65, 6.73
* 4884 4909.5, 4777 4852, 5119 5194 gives -0.04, 7.29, 6.26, 7.04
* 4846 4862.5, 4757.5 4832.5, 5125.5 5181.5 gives 0.08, 7.29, 6.21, 7.12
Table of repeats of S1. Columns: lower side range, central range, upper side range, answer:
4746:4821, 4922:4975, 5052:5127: -2.8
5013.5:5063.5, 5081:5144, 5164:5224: -1.6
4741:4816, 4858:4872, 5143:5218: 1.5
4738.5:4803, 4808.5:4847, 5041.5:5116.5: -0.7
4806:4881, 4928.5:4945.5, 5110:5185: -1.5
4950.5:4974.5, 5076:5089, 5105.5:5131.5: 0.4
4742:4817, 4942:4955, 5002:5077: -1.7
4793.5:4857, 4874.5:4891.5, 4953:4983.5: 0.4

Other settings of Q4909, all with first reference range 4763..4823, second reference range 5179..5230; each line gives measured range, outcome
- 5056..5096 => 0.0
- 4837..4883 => 2.6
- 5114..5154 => 0.8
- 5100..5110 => 0.0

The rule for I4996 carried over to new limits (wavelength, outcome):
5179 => 6.04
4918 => 6.906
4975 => 7.123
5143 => 6.547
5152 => 6.745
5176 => 5.543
